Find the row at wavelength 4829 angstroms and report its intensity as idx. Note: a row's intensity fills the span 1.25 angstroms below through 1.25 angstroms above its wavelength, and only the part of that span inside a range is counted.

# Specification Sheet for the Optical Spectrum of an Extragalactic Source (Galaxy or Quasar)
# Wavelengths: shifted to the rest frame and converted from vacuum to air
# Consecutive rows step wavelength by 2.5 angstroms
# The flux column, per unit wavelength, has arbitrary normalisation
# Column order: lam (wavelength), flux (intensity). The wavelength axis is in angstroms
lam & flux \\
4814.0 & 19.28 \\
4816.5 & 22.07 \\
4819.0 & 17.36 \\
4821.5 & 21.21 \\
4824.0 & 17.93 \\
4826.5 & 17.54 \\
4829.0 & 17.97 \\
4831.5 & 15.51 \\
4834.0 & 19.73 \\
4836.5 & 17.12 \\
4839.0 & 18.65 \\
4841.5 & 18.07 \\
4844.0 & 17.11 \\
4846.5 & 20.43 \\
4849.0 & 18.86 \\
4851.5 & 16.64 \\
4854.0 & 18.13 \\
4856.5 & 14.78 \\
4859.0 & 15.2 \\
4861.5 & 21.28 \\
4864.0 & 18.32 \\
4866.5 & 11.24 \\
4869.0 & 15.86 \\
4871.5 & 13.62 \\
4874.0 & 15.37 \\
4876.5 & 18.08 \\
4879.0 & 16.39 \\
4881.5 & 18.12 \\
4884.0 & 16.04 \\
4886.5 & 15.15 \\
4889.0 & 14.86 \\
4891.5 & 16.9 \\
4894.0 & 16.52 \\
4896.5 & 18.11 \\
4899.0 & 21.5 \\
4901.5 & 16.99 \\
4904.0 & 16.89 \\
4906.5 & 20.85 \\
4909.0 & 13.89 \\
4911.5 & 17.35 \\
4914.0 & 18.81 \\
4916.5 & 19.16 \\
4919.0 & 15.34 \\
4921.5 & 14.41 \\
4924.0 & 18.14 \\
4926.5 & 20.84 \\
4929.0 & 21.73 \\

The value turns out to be 17.97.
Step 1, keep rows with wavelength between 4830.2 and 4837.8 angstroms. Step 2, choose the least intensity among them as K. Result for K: 15.51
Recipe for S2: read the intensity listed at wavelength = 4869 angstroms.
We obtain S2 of 15.86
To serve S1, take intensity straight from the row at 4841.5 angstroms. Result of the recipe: 18.07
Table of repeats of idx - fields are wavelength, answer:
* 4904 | 16.89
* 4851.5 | 16.64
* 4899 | 21.5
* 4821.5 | 21.21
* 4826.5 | 17.54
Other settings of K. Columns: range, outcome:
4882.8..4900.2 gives 14.86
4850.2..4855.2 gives 16.64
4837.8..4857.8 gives 14.78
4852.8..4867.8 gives 11.24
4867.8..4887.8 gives 13.62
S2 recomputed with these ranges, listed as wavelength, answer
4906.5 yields 20.85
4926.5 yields 20.84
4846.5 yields 20.43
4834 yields 19.73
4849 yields 18.86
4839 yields 18.65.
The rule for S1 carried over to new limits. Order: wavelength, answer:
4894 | 16.52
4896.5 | 18.11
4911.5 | 17.35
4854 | 18.13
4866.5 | 11.24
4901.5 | 16.99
